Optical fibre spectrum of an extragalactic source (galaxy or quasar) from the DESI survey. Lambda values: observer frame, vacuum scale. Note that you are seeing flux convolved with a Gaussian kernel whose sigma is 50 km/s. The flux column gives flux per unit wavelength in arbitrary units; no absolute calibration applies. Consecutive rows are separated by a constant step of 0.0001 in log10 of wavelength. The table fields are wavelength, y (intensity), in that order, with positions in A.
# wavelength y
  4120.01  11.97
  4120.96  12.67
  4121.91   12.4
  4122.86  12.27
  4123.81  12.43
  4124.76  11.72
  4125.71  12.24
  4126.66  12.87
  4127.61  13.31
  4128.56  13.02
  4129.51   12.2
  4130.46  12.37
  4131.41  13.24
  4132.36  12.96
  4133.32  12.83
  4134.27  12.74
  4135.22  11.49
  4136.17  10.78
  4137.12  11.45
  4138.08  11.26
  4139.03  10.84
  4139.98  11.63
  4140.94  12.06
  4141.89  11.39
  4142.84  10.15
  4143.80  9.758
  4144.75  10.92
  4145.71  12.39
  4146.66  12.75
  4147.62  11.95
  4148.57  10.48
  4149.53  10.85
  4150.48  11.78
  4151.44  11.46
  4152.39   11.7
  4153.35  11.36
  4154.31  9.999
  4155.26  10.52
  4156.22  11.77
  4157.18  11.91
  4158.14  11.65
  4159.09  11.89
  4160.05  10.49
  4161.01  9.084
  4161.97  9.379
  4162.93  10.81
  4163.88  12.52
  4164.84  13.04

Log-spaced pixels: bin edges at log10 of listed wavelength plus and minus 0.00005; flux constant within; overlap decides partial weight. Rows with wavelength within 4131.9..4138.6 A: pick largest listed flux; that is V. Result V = 12.96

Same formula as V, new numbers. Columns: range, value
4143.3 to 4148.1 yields 12.75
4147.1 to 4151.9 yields 11.95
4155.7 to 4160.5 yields 11.91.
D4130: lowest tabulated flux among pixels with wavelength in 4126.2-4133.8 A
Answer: 12.2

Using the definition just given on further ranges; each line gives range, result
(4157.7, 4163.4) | 9.084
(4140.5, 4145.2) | 9.758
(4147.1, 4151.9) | 10.48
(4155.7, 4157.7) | 11.77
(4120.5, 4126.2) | 11.72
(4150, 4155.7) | 9.999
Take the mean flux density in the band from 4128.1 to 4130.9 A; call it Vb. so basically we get 12.5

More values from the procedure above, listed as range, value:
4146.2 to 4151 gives 11.5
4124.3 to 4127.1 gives 12.3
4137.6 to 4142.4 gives 11.4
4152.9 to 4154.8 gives 10.7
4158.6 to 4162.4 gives 10.2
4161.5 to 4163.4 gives 10.1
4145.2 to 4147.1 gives 12.5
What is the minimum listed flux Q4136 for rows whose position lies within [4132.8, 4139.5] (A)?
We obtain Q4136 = 10.78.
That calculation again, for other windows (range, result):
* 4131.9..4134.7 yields 12.74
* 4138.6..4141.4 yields 10.84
